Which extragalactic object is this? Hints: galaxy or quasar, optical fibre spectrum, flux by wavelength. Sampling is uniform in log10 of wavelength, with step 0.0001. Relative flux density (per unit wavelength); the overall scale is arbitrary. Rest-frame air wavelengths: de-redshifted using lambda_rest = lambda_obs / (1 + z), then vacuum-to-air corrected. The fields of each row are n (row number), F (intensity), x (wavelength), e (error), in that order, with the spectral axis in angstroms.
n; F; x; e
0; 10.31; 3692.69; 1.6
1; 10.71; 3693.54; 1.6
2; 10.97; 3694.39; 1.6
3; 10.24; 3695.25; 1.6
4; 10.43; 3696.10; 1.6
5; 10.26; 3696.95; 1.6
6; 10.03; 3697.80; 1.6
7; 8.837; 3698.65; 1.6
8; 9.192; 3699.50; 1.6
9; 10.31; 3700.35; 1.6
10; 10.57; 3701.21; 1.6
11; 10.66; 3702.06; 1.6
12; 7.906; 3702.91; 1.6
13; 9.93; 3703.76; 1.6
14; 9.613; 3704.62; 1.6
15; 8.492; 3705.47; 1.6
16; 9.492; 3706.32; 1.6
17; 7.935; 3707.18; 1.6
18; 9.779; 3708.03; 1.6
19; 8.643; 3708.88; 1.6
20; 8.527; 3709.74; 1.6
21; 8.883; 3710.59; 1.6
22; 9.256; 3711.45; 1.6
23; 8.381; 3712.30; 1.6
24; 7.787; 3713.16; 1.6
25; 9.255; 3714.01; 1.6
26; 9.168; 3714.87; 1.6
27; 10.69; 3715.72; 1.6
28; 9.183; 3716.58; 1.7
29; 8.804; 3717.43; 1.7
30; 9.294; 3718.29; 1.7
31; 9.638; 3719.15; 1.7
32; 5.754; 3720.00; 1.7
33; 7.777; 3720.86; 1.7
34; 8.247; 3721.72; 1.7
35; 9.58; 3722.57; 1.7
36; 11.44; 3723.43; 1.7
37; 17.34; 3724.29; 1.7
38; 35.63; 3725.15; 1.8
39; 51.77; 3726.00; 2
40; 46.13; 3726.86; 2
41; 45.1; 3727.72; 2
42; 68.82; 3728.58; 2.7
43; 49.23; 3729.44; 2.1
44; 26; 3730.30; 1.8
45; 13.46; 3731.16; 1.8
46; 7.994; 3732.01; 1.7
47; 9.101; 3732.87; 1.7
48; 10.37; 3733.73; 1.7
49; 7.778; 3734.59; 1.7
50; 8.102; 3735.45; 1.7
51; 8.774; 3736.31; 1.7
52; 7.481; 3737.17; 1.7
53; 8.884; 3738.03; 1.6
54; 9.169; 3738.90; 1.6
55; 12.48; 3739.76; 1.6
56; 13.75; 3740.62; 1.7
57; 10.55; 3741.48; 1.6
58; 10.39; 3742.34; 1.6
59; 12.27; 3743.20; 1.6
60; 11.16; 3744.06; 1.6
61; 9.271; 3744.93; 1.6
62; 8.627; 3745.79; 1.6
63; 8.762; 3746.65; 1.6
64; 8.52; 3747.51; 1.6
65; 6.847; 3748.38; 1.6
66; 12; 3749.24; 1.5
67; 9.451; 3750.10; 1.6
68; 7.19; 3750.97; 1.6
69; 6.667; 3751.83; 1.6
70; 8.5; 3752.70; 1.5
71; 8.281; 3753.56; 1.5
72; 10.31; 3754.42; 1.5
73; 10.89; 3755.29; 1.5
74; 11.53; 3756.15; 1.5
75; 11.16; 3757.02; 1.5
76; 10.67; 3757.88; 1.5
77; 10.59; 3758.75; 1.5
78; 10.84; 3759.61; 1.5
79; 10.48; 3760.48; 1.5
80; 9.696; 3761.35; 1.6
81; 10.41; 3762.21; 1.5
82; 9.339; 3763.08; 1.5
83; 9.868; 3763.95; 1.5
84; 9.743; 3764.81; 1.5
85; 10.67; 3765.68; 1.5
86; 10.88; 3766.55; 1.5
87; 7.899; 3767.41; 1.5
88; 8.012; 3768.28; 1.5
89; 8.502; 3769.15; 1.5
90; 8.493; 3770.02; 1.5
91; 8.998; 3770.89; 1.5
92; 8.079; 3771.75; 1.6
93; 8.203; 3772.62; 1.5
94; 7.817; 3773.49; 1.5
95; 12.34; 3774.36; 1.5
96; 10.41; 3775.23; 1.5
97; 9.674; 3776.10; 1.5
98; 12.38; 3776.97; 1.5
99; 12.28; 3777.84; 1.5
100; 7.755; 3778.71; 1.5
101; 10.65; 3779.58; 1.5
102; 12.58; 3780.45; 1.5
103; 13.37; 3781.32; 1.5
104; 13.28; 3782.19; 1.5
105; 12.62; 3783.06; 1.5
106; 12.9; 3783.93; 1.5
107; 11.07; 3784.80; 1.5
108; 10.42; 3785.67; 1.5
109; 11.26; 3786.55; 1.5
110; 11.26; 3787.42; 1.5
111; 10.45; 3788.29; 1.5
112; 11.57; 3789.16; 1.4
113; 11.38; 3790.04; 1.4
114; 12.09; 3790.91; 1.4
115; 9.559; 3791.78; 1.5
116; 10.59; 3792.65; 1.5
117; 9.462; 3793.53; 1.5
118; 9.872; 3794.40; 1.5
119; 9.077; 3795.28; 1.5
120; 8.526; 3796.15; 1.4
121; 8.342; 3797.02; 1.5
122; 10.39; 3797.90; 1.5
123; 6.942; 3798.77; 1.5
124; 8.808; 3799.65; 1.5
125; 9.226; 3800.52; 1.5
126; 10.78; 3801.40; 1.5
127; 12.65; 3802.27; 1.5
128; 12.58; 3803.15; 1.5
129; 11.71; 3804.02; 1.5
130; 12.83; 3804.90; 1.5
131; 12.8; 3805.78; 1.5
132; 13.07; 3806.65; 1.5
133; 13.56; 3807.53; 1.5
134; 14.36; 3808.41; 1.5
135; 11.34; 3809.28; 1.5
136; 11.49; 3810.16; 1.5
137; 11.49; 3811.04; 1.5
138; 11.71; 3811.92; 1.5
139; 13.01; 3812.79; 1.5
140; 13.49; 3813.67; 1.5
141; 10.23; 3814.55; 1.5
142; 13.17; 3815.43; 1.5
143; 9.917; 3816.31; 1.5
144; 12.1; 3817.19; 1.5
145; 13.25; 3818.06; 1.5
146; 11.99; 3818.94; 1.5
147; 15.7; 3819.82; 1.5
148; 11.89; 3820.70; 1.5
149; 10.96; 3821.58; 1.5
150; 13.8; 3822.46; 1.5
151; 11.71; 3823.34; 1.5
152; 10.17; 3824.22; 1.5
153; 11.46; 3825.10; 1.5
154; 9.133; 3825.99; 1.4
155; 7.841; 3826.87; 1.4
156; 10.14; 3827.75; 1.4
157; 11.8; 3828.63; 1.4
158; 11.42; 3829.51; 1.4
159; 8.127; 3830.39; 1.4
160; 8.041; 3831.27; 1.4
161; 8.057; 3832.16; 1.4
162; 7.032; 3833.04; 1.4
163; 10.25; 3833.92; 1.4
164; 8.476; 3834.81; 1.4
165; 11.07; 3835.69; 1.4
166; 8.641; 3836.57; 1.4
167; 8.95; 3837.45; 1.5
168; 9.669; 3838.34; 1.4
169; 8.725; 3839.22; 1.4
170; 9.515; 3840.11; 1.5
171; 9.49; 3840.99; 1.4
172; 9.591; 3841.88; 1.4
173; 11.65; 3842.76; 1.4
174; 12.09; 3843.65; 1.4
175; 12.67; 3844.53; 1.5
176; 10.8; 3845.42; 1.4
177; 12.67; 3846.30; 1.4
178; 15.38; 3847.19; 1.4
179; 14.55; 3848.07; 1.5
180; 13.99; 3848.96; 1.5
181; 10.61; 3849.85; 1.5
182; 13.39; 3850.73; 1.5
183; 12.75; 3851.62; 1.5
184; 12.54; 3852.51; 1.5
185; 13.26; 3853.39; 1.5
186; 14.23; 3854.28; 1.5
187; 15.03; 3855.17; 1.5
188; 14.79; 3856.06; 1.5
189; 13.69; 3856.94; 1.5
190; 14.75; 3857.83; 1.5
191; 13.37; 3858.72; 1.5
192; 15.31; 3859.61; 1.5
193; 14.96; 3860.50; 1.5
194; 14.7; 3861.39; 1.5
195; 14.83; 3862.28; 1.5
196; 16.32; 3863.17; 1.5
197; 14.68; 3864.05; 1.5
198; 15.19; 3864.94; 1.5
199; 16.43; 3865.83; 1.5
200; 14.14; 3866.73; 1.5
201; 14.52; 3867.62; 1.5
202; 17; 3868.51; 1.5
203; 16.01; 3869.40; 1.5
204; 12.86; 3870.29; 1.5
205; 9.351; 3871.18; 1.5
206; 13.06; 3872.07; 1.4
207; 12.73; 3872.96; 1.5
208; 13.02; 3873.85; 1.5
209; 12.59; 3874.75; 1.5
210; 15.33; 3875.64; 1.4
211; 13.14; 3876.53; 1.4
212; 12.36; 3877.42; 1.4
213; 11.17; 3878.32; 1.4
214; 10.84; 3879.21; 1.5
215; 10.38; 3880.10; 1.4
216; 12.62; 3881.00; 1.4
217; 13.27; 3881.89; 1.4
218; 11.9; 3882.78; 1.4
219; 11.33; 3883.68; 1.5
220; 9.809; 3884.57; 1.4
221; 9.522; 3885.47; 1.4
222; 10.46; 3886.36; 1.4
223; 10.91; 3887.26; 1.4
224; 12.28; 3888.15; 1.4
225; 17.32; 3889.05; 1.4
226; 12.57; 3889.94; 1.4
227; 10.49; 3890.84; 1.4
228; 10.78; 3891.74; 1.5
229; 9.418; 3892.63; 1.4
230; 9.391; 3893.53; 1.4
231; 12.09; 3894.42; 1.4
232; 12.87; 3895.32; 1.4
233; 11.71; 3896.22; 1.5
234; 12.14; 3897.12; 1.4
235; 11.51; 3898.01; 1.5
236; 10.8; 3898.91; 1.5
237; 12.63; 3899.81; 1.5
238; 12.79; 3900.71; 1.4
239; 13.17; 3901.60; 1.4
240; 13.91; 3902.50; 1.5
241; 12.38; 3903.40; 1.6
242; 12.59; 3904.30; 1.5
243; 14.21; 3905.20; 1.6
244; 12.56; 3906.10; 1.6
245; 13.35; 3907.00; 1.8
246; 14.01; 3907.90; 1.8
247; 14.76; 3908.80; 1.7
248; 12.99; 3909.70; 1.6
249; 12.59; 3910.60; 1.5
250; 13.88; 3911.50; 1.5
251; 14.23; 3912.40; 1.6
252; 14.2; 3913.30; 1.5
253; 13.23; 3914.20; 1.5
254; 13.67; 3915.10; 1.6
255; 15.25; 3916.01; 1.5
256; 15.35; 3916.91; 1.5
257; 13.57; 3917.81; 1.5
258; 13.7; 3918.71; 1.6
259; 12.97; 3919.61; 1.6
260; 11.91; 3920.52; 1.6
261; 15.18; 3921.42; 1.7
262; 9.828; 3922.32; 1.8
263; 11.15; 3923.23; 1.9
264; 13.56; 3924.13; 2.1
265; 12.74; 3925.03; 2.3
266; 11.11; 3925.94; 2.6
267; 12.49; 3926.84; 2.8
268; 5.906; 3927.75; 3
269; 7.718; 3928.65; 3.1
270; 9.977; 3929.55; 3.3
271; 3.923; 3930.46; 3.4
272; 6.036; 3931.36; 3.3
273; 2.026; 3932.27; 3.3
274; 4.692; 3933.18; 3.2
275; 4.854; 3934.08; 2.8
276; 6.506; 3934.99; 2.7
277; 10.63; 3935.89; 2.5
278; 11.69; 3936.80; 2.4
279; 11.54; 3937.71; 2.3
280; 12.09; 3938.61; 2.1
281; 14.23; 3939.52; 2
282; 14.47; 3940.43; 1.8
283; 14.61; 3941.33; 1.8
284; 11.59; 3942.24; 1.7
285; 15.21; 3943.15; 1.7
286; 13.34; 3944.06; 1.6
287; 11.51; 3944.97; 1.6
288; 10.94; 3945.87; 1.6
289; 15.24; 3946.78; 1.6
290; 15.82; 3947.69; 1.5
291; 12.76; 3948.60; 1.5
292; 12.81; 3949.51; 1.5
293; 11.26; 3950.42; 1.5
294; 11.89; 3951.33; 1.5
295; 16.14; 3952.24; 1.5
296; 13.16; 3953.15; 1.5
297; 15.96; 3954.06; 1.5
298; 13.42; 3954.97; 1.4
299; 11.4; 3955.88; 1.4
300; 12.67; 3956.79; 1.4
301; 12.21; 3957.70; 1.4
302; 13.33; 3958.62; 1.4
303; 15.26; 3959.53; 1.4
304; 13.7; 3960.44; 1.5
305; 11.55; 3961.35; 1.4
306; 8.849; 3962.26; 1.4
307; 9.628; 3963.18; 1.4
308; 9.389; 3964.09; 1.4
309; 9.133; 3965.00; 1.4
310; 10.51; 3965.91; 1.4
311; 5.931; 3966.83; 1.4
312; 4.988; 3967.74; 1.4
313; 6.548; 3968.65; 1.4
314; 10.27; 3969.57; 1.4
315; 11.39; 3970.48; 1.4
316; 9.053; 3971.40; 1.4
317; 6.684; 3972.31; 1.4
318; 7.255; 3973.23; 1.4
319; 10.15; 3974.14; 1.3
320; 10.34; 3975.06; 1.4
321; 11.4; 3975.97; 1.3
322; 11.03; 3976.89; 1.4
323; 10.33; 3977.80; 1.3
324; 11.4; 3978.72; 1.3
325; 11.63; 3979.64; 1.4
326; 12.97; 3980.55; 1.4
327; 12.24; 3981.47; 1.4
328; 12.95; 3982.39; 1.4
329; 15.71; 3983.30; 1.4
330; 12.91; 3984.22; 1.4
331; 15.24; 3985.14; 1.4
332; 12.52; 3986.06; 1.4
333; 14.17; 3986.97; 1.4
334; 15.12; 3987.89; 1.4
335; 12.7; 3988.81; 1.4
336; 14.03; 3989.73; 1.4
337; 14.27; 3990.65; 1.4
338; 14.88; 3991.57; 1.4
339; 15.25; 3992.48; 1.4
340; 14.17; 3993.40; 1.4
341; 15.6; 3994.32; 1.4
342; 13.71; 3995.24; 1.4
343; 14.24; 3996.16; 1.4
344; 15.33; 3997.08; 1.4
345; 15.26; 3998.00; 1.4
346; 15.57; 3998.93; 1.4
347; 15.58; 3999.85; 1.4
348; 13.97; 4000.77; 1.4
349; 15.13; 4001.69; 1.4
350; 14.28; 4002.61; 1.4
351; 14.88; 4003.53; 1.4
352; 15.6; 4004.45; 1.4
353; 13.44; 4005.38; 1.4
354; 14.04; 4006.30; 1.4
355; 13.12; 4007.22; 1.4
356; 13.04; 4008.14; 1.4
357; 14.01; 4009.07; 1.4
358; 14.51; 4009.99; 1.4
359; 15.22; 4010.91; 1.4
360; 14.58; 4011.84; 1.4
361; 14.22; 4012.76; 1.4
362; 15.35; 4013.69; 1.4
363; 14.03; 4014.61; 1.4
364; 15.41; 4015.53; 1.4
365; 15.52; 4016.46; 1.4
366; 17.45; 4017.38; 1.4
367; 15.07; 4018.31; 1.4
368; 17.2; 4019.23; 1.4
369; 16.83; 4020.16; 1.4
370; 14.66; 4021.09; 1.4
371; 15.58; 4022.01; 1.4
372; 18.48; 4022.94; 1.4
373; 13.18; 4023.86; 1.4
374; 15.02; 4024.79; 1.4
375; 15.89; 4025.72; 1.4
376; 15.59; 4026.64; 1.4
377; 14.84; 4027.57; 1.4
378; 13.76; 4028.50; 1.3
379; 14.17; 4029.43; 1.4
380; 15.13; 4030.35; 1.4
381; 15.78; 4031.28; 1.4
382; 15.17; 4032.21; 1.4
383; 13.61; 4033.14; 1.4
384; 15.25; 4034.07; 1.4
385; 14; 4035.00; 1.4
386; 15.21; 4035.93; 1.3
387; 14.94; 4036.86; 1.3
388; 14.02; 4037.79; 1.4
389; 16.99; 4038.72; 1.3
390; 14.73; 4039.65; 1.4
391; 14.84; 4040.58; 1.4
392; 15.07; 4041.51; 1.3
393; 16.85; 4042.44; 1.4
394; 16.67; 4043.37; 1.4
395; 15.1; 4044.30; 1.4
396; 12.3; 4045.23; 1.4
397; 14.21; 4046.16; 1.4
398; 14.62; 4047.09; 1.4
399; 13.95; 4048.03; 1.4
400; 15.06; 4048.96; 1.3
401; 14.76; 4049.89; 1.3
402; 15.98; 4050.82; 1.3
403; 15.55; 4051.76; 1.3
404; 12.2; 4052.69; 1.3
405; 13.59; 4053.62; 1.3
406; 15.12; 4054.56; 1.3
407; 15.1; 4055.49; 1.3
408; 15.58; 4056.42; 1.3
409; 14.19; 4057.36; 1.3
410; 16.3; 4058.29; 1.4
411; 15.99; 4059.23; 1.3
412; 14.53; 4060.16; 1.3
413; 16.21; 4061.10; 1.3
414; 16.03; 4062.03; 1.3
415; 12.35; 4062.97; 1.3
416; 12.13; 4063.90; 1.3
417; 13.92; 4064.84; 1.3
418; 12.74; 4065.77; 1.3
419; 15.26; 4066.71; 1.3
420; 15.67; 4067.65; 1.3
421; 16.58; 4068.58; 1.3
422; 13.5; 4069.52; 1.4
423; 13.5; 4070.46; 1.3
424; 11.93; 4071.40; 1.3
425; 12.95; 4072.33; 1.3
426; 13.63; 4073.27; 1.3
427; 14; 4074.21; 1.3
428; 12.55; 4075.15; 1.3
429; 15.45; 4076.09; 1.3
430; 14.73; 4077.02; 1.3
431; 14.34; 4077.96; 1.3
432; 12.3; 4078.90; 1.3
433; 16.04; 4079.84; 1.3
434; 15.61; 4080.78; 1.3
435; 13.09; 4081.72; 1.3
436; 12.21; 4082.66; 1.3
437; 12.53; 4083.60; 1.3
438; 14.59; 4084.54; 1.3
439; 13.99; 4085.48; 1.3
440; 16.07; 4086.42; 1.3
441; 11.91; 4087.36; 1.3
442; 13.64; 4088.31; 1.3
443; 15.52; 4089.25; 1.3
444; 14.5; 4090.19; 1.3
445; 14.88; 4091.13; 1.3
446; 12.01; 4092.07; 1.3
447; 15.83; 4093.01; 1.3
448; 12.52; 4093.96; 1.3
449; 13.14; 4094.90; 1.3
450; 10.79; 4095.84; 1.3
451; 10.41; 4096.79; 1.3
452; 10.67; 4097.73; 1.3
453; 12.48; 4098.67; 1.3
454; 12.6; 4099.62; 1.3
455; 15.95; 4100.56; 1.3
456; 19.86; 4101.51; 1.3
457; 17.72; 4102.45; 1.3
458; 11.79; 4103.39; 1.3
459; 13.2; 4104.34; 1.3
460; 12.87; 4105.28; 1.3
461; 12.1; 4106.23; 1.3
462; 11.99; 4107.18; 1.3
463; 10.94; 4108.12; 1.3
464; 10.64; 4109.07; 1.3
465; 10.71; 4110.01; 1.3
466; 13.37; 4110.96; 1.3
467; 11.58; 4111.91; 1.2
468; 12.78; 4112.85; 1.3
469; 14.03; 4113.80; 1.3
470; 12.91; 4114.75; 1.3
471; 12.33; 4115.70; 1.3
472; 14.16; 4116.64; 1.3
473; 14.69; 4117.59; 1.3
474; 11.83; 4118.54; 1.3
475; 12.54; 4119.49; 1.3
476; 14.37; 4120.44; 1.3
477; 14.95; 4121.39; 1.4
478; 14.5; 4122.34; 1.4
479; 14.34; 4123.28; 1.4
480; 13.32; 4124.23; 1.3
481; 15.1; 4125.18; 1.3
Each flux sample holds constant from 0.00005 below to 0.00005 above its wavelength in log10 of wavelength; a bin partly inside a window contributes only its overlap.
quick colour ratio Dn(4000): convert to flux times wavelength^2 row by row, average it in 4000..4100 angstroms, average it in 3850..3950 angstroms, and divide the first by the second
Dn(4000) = 1.3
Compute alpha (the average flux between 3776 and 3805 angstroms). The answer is 10.8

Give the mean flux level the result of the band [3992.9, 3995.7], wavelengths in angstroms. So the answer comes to 14.5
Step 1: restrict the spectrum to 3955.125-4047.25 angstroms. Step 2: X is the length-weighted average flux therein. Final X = 13.5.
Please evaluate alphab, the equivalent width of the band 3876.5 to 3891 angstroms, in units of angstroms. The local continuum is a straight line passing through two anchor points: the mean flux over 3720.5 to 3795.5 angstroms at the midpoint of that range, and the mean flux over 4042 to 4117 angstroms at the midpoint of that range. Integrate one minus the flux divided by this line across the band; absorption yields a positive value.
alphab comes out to 1.73 angstroms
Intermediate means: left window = 13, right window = 13.9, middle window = 11.8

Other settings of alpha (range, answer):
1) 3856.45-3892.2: 13.1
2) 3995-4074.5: 14.8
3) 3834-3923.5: 12.7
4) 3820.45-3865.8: 11.9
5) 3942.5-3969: 11.9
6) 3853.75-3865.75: 14.8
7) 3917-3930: 11.7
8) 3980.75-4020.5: 14.6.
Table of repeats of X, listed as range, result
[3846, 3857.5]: 13.6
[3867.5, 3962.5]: 12.2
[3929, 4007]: 12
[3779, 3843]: 10.9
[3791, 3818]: 11.2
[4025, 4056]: 14.9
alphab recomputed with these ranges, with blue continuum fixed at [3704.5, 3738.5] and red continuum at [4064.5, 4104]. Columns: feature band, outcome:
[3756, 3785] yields 9.6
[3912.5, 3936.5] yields 6.8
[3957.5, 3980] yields 6.9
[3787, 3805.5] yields 6.0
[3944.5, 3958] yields 1.3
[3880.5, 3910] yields 5.3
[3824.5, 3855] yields 8.6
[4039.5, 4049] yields -0.5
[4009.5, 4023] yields -1.2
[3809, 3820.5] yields 2.3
